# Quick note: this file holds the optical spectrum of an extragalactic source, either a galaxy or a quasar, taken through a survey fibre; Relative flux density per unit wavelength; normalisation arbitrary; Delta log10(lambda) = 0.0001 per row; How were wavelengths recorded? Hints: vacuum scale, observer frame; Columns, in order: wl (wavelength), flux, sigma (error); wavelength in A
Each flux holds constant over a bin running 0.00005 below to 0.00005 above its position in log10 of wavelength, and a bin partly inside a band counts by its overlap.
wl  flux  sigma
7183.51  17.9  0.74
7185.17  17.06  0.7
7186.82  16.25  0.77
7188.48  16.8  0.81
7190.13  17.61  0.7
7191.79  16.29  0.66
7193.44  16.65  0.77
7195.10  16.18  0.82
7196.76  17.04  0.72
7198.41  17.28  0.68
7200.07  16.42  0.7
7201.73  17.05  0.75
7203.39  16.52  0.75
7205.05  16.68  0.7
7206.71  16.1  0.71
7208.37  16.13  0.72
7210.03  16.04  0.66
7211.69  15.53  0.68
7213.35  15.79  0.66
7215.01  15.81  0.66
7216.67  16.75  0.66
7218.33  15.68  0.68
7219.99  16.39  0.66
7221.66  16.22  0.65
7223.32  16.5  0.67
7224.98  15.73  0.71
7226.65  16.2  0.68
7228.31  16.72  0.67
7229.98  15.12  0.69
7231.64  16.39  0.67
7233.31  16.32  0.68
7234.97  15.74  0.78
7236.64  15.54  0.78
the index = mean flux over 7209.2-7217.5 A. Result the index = 16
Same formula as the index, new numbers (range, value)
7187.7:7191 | 17.2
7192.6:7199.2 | 16.8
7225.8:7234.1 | 16.1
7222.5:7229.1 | 16.3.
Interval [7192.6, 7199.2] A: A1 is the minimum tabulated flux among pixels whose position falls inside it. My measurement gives 16.18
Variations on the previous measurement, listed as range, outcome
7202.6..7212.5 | 15.53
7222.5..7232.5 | 15.12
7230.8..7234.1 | 16.32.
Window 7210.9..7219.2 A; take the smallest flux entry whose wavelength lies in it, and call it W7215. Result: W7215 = 15.53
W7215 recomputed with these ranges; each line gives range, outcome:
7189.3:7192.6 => 16.29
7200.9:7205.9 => 16.52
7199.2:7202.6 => 16.42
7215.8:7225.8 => 15.68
